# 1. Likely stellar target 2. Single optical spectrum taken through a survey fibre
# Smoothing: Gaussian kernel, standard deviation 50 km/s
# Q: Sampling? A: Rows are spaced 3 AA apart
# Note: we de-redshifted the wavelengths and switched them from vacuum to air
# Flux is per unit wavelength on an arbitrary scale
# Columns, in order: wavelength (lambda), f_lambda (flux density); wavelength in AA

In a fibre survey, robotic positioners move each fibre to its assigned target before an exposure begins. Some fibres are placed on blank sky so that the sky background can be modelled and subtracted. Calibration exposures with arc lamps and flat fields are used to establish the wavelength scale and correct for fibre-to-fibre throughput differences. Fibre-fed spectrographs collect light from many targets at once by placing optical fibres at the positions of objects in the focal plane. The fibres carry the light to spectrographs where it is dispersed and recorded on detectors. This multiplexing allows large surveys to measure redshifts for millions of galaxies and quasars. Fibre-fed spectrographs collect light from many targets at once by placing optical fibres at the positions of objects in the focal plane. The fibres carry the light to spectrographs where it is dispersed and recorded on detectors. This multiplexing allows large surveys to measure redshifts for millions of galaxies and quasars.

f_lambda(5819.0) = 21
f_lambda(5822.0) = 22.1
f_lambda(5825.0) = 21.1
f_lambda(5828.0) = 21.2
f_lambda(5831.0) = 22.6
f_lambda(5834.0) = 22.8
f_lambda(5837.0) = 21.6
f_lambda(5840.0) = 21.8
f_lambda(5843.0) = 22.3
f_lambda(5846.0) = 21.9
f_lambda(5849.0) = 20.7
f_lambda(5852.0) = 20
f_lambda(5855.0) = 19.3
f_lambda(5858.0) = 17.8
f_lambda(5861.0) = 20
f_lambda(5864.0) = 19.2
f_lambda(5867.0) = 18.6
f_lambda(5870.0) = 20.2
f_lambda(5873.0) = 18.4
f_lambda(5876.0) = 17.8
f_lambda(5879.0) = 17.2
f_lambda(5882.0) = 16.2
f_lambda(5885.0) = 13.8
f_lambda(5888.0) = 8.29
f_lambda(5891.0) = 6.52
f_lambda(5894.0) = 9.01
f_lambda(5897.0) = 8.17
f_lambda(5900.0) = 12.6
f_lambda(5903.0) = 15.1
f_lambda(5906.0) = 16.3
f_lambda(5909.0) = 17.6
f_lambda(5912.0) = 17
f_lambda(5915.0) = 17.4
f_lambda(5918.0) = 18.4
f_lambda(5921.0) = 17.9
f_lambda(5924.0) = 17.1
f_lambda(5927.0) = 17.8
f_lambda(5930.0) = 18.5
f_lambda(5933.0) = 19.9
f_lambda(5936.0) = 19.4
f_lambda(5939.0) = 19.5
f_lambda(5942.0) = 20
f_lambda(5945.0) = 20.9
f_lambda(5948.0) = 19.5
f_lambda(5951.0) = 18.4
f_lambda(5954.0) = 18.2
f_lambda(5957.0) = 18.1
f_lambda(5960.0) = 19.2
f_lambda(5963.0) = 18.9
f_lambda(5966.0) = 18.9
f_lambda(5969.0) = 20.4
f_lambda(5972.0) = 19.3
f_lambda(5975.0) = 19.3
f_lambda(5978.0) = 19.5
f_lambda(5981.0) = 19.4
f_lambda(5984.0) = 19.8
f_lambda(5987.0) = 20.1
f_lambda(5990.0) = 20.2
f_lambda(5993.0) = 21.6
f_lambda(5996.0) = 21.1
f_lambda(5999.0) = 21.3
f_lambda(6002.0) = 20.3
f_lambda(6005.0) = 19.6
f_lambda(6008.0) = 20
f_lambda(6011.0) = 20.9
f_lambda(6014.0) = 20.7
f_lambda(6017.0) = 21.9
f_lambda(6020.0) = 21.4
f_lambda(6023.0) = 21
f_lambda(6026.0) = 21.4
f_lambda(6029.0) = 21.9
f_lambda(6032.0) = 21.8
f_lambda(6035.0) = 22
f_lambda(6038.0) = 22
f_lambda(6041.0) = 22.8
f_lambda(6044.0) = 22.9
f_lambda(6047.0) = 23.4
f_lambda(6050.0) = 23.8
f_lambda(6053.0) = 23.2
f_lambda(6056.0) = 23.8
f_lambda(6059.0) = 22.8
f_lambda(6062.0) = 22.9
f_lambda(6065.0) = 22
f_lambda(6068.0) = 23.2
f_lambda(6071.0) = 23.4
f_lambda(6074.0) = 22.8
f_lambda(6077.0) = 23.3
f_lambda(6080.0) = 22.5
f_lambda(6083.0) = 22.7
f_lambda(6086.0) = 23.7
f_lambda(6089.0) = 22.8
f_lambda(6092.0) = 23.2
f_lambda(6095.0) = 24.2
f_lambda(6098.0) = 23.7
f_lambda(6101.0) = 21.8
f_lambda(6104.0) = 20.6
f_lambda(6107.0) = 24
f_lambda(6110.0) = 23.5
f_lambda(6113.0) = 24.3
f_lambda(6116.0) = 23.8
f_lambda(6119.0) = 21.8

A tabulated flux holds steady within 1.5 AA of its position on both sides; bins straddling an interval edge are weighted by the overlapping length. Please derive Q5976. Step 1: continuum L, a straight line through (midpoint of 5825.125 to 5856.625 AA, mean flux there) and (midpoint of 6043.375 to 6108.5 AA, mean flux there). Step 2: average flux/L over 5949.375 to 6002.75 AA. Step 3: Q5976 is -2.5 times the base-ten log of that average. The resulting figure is 0.14 mag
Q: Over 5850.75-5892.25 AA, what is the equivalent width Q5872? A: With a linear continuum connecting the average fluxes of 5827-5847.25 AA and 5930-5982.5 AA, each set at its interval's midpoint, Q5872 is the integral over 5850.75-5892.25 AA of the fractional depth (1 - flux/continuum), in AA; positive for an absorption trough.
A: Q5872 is 9.0 AA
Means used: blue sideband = 22.1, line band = 16.7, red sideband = 19.3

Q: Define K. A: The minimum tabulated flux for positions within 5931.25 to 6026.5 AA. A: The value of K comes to 18.1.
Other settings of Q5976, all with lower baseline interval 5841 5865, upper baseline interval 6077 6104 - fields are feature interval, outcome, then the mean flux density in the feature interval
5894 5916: 0.40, 14.4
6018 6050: 0.01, 22.1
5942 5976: 0.12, 19.2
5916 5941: 0.14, 18.6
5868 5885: 0.16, 17.6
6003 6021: 0.07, 20.7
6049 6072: -0.02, 23.1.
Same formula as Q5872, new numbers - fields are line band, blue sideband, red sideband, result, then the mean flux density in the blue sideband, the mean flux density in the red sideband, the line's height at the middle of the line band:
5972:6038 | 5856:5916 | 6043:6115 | -1.89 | 15.4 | 23.1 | 20.1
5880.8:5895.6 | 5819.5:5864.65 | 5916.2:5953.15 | 6.92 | 21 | 18.9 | 20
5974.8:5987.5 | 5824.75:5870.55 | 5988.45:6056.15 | 1.07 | 20.7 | 21.7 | 21.4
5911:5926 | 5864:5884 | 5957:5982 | 0.83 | 18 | 19.3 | 18.6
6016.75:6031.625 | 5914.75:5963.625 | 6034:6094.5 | 0.09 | 18.8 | 23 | 21.6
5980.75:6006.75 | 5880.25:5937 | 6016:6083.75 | -1.11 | 15.1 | 22.6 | 19.6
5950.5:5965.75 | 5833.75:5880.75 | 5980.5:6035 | 1.44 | 19.9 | 20.9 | 20.5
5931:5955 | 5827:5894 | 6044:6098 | 0.87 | 18.3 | 23.2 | 20.2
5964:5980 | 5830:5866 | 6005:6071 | 1.63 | 20.8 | 22.2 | 21.7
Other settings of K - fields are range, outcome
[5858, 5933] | 6.52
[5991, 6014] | 19.6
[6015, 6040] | 21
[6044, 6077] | 22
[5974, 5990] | 19.3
